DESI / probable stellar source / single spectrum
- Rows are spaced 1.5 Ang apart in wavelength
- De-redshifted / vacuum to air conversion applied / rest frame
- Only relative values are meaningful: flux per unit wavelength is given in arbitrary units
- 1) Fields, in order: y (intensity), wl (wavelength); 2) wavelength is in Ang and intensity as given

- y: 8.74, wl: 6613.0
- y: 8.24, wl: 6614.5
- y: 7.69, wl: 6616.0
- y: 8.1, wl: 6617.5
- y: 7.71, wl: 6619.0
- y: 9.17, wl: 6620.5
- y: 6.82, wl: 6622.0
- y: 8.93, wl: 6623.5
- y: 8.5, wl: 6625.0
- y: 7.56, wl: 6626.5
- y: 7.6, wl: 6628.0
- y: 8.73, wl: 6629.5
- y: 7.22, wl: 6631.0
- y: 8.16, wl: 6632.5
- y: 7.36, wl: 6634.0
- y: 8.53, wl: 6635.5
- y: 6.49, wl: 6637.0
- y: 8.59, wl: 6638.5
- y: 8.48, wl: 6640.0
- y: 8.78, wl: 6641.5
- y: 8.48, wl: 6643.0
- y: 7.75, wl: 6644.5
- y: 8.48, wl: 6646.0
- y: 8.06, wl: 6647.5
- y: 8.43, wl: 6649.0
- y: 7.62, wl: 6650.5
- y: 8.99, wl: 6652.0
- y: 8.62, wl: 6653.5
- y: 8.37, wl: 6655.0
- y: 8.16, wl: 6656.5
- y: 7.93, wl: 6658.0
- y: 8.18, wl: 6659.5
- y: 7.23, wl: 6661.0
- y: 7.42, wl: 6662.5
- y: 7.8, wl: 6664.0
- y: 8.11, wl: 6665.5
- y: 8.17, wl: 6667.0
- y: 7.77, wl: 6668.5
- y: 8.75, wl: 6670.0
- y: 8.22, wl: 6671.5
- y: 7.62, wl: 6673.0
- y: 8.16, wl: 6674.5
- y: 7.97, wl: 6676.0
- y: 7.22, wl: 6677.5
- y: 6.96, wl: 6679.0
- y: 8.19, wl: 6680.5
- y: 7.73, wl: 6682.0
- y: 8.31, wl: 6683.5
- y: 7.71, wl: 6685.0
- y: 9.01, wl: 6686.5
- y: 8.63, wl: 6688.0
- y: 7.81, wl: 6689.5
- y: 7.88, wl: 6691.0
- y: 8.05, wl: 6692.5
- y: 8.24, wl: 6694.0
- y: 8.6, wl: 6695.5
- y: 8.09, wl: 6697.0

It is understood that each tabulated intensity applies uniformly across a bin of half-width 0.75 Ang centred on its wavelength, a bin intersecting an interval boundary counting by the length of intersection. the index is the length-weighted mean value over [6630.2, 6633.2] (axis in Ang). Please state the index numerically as 7.7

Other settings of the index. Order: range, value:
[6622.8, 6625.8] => 8.69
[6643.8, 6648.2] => 8.1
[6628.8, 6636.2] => 7.99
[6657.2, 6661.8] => 7.78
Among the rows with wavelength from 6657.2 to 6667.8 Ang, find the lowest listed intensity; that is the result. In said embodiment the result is 7.23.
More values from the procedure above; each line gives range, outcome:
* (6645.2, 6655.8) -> 7.62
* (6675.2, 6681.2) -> 6.96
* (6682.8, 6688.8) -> 7.71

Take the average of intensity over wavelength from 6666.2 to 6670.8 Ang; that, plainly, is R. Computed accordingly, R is 8.23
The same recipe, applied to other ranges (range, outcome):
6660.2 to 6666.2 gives 7.64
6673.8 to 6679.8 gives 7.58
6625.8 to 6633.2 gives 7.85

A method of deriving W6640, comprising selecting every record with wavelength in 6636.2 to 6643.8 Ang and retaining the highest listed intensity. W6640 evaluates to 8.78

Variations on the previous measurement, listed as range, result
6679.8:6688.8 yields 9.01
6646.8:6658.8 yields 8.99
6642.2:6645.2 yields 8.48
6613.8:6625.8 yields 9.17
